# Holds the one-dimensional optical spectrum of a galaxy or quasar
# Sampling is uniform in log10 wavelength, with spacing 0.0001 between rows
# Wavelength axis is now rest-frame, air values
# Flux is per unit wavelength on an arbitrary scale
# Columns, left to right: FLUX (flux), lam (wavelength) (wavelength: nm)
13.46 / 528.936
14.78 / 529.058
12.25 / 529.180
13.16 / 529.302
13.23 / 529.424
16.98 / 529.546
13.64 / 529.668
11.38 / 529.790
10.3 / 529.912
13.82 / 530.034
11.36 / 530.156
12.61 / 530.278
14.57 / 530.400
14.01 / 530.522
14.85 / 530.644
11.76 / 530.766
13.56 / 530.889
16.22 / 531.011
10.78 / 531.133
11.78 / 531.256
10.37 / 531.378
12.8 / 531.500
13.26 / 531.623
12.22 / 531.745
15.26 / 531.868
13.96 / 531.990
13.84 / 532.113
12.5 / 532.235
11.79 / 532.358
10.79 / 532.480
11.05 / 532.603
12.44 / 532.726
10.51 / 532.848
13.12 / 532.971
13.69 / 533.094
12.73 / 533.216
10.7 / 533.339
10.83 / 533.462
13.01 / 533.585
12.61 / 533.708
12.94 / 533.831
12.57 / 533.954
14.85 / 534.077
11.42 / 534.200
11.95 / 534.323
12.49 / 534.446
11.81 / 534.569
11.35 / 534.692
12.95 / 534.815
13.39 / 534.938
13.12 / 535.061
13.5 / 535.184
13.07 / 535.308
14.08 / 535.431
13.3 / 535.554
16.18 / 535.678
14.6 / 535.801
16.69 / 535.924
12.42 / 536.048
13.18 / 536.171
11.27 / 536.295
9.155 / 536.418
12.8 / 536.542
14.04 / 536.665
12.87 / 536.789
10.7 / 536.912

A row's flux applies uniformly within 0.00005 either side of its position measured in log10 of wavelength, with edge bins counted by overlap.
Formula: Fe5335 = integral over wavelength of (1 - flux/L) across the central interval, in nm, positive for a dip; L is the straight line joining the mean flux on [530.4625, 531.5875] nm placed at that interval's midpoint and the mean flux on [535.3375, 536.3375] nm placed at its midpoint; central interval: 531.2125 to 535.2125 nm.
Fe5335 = 0.28 nm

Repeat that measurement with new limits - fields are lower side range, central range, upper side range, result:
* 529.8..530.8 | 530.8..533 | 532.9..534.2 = 0.035 nm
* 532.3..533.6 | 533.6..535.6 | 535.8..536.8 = -0.076 nm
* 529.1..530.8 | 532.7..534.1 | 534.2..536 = 0.093 nm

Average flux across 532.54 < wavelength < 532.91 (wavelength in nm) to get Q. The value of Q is 11.3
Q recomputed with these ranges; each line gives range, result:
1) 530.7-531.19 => 13.1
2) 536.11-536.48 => 11.2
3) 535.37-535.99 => 15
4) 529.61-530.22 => 12.1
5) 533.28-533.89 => 12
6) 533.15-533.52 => 11.5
